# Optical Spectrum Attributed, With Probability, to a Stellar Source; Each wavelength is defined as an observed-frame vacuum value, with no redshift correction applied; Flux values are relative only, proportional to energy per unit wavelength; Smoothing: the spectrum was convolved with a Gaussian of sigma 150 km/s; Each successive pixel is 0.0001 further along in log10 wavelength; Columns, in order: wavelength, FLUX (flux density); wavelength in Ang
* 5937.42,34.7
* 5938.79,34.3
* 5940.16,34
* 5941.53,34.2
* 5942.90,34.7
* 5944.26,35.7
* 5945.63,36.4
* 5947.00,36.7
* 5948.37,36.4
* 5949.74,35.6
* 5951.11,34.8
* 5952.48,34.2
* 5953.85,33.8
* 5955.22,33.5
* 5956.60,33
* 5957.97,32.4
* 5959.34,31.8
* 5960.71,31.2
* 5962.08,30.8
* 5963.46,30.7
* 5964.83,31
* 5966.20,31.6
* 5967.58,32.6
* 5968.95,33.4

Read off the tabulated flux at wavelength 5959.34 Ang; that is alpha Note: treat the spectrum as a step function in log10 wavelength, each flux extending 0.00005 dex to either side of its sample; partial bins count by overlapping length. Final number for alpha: 31.8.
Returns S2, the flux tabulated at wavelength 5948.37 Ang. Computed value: 36.4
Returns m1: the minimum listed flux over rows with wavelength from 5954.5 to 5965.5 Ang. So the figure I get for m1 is 30.7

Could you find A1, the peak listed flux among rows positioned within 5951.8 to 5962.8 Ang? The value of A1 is 34.2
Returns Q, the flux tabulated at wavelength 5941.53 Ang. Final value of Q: 34.2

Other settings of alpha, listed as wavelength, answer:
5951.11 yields 34.8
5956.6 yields 33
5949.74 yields 35.6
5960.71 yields 31.2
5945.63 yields 36.4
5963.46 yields 30.7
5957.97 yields 32.4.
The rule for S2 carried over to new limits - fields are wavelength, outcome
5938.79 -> 34.3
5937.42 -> 34.7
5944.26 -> 35.7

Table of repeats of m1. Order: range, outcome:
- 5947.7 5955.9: 33.5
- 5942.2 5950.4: 34.7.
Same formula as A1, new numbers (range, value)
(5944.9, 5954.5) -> 36.7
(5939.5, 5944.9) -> 35.7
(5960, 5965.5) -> 31.2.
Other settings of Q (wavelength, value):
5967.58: 32.6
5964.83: 31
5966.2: 31.6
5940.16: 34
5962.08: 30.8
